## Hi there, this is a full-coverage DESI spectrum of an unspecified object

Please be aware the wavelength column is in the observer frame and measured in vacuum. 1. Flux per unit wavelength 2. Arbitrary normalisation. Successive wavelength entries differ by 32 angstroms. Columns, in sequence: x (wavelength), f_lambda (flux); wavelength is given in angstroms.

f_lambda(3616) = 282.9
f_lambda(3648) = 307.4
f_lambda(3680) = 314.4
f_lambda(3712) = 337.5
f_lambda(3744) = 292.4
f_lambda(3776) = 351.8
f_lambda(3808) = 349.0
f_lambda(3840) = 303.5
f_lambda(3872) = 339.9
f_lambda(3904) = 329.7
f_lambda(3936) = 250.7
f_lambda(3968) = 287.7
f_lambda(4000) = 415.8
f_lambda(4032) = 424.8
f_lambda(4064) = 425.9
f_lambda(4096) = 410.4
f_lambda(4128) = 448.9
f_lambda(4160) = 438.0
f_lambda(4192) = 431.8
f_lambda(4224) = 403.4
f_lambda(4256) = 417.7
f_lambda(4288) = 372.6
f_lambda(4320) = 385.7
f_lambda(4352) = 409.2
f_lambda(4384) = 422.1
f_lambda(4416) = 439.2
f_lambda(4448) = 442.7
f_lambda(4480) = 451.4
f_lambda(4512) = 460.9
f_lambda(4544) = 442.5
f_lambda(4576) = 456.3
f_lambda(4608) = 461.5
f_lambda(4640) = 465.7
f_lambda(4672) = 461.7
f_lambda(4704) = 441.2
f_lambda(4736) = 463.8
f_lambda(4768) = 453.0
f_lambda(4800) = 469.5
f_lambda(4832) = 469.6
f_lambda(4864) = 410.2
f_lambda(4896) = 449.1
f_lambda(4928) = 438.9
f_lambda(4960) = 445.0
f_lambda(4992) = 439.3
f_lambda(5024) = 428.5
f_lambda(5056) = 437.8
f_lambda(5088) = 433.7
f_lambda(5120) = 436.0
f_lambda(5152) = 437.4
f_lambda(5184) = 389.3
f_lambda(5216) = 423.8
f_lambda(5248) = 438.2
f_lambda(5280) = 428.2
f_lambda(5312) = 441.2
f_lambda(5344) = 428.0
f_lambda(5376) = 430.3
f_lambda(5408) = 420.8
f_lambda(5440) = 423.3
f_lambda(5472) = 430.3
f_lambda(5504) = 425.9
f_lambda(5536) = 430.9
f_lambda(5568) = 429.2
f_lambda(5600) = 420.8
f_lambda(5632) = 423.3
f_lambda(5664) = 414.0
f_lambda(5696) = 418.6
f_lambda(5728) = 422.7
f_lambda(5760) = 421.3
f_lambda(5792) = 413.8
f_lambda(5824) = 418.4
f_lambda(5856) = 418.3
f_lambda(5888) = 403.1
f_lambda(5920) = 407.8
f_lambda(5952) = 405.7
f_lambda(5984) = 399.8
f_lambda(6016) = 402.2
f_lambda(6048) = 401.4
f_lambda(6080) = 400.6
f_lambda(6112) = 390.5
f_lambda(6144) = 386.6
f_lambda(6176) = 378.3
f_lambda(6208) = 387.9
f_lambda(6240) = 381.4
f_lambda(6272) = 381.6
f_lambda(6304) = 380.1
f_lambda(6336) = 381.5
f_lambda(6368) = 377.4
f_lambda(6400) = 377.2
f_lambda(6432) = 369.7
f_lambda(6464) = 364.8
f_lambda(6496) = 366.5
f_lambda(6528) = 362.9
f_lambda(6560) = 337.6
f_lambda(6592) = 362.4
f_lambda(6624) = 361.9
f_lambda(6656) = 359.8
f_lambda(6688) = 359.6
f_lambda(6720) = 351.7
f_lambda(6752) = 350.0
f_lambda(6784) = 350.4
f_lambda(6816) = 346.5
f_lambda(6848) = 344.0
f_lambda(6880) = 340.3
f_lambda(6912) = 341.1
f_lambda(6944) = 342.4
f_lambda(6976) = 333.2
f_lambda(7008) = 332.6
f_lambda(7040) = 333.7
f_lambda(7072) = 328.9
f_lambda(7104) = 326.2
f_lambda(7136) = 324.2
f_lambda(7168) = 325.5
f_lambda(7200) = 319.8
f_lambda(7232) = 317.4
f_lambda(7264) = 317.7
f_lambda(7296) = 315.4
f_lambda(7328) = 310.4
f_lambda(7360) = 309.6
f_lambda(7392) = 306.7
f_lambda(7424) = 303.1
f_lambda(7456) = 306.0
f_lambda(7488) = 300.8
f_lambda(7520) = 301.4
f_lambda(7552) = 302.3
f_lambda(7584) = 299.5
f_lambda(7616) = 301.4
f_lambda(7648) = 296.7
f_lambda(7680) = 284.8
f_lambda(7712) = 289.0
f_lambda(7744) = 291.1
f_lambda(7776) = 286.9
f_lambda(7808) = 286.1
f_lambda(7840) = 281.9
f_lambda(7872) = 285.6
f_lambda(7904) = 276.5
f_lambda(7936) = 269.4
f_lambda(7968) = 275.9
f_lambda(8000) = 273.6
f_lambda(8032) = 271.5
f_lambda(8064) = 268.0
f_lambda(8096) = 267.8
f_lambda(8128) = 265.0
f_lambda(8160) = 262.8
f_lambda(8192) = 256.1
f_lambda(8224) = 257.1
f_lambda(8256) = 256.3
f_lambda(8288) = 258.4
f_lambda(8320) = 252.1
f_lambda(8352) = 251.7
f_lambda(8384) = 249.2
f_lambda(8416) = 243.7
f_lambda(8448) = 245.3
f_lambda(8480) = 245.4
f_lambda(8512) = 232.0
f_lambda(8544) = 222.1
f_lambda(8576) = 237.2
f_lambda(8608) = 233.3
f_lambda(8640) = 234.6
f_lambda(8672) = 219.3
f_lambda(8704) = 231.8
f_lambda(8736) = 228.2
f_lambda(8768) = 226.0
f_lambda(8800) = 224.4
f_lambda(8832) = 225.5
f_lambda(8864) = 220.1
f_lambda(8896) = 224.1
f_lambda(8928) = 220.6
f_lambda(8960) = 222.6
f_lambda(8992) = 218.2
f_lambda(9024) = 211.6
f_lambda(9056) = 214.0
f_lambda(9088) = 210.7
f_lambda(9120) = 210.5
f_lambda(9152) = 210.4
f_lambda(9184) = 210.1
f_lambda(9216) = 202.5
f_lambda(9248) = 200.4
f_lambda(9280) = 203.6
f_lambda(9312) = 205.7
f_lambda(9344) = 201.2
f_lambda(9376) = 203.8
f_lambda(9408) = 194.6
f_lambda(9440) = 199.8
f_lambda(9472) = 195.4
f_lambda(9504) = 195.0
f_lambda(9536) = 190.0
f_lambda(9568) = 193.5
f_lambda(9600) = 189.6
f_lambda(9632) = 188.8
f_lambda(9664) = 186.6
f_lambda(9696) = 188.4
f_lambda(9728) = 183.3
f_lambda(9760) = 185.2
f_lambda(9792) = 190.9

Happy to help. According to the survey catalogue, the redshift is 0.00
